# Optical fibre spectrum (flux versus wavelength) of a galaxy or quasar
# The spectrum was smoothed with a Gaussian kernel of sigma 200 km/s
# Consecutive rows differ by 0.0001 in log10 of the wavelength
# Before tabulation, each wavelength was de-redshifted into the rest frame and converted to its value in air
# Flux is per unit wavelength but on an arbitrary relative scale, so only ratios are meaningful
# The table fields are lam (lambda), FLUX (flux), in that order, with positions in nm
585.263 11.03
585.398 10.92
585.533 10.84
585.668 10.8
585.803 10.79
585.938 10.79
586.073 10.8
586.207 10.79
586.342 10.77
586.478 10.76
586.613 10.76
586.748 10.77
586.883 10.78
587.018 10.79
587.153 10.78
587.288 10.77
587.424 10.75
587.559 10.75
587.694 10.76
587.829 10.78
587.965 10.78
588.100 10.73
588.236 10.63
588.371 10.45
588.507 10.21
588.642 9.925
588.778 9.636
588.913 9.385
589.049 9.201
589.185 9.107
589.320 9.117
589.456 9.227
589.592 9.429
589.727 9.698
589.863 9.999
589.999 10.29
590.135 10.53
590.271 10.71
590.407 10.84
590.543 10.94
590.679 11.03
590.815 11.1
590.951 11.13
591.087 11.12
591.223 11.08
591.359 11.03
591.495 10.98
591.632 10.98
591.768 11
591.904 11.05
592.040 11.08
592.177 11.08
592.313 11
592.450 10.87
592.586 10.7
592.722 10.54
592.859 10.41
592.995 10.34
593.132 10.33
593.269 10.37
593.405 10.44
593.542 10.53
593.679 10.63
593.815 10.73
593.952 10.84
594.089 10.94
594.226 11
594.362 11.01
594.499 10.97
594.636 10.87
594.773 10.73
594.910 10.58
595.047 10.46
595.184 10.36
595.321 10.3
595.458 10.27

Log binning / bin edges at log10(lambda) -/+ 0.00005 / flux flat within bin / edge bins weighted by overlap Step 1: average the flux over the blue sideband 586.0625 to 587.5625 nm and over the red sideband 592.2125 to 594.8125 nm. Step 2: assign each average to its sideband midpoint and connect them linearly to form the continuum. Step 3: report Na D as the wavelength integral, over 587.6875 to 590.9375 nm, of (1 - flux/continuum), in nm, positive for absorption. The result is 0.17 nm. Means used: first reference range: 10.8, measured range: 10.2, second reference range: 10.7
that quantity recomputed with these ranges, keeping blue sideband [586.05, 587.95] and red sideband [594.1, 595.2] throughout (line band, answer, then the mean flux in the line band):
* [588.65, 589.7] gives 0.14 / 9.35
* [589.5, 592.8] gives 0.01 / 10.7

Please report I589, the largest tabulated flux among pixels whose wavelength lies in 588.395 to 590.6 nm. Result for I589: 10.94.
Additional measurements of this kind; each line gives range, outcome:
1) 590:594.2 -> 11.13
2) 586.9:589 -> 10.79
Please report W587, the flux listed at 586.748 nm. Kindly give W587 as 10.77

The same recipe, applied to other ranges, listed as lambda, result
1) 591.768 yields 11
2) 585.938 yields 10.79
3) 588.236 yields 10.63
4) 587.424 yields 10.75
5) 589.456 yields 9.227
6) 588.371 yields 10.45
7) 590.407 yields 10.84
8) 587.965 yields 10.78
